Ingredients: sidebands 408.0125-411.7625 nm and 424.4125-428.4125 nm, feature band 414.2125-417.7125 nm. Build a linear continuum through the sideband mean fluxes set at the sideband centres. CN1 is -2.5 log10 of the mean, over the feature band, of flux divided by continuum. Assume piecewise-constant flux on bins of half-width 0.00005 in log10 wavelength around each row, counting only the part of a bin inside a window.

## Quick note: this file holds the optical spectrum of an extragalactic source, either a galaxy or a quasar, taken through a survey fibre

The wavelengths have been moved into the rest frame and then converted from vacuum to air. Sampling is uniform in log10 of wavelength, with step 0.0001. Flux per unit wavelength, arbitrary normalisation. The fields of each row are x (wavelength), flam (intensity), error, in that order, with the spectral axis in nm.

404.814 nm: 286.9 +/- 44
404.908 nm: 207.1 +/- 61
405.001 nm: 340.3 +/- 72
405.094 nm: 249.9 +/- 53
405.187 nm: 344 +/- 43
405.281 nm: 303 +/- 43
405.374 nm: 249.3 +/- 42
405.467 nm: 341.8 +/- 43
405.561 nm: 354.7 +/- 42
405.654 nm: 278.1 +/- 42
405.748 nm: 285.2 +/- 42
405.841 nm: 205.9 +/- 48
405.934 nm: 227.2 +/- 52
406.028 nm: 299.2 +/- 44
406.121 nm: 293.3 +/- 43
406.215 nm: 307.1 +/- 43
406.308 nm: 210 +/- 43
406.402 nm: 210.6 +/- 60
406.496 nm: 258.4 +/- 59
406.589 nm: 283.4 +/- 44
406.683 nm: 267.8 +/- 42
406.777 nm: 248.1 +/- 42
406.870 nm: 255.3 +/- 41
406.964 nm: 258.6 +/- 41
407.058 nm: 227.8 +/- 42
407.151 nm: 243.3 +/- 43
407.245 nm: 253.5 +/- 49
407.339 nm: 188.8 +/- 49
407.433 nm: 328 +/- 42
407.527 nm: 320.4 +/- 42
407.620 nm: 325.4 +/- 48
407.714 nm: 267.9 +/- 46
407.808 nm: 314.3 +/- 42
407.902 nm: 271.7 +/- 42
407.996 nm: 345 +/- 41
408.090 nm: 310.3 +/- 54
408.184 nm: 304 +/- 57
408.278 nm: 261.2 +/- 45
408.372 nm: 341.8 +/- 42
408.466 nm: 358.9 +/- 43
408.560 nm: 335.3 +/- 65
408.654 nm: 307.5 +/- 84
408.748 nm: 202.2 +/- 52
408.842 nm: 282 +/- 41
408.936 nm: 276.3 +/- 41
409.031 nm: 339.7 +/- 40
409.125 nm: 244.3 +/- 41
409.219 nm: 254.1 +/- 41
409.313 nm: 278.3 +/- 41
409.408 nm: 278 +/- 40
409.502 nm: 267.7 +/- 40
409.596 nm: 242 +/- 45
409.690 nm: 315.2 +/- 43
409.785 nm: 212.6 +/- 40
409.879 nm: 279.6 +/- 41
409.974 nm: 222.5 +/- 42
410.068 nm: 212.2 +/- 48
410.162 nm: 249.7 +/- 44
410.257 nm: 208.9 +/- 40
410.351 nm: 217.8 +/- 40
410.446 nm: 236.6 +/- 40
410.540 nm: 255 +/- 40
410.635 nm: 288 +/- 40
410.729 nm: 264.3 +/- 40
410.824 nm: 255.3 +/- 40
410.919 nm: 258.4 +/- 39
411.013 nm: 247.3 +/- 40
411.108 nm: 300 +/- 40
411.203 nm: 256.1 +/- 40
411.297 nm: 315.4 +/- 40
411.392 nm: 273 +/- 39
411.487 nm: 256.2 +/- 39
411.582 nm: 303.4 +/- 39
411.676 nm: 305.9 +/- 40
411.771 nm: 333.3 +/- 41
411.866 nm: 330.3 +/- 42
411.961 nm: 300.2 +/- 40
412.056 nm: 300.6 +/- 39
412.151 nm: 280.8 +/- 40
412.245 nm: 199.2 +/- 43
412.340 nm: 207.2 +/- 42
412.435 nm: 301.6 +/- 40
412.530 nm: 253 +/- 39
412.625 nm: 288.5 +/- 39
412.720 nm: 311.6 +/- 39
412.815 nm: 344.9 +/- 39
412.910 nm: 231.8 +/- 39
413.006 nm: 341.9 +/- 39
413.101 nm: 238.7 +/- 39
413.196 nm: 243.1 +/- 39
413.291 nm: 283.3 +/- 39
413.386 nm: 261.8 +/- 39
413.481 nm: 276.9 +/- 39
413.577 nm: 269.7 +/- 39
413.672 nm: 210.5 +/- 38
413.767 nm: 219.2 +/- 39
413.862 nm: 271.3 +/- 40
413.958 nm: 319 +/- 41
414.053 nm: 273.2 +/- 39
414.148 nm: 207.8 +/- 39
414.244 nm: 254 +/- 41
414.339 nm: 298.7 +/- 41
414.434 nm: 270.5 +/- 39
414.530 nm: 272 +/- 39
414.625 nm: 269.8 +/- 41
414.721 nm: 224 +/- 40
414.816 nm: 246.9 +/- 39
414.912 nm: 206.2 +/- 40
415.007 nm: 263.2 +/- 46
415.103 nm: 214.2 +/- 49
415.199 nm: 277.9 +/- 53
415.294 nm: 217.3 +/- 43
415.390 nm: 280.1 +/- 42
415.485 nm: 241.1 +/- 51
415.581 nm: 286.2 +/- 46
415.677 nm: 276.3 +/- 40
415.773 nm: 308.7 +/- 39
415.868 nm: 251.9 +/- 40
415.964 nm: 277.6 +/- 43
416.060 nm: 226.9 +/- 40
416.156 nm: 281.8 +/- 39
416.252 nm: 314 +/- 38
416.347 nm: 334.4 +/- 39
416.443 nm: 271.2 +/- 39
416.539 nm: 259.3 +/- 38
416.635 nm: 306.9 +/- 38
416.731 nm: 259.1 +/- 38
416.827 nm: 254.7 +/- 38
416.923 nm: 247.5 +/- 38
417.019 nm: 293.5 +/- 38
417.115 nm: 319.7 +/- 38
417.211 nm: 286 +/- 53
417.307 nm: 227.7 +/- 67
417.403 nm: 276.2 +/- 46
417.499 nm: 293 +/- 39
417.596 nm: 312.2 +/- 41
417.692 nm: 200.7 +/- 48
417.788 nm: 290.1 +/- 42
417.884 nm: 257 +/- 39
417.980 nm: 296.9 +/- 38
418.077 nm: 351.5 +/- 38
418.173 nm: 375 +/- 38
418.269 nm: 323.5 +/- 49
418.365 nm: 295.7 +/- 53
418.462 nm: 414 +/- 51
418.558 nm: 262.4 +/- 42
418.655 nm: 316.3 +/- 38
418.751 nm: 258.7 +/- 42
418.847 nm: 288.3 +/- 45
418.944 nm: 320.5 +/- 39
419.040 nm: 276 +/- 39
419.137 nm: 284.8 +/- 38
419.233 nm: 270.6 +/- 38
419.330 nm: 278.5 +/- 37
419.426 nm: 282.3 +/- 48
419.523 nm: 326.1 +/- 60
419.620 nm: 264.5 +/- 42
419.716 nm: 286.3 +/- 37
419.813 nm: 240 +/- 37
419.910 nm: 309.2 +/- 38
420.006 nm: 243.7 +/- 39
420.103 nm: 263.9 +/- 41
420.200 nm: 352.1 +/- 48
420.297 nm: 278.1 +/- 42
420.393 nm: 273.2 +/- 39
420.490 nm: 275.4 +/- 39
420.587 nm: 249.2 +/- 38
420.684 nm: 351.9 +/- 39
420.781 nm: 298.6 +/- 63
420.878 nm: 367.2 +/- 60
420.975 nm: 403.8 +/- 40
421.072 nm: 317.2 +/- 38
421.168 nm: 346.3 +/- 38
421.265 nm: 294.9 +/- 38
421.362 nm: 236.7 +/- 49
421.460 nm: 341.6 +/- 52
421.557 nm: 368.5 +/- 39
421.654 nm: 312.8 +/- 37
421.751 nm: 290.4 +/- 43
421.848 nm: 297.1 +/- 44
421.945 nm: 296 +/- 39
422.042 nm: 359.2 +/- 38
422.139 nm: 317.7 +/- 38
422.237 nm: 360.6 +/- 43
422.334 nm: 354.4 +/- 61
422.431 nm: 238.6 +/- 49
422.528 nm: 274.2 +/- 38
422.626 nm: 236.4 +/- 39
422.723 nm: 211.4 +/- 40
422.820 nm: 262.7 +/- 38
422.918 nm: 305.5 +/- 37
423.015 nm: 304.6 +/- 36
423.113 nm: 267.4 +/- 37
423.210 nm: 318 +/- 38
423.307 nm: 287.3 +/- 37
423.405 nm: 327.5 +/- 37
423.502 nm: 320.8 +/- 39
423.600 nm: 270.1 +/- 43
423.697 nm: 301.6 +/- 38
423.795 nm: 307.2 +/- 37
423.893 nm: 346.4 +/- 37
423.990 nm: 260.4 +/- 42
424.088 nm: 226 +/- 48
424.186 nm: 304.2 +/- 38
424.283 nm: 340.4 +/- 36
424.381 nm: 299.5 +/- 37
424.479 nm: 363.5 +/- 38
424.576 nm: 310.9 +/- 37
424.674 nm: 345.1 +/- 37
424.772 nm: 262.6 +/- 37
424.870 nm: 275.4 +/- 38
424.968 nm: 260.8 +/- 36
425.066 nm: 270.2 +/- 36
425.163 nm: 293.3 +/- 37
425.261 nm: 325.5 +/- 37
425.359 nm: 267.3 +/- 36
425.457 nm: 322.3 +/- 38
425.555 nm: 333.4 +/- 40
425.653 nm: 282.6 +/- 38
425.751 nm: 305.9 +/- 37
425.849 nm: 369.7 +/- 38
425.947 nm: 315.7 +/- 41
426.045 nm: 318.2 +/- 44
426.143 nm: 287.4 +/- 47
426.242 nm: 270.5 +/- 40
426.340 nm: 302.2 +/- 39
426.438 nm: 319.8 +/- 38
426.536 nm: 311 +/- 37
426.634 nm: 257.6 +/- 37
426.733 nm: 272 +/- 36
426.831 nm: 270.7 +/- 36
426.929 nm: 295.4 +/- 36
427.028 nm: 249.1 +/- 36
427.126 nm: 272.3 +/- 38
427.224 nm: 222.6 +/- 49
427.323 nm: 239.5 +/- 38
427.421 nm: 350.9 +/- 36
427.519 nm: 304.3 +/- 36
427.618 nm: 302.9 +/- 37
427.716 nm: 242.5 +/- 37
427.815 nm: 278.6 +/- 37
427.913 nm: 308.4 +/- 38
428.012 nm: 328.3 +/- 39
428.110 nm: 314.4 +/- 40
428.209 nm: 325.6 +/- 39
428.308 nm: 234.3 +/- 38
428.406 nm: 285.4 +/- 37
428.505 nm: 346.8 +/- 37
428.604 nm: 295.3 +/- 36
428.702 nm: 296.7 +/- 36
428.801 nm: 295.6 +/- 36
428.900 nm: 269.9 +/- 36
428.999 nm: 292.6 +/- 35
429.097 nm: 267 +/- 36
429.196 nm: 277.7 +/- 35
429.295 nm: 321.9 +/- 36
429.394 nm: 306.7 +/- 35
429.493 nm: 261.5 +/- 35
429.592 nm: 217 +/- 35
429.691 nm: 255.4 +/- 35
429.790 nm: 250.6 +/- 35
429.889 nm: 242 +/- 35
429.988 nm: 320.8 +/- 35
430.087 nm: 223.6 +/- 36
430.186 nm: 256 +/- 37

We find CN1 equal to 0.05 mag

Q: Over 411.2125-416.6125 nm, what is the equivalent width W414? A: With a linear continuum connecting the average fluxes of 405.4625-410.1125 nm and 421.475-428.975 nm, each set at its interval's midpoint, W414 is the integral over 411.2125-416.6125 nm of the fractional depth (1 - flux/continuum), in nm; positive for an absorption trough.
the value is 0.22 nm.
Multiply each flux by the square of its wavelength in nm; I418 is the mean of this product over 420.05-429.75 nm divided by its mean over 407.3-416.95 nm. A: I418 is 1.16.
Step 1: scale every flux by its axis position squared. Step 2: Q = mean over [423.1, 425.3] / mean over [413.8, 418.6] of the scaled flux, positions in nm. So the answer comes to 1.1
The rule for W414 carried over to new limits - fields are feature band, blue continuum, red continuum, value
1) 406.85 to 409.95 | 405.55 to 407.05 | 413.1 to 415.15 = -0.25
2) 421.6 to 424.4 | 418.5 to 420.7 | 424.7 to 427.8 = -0.09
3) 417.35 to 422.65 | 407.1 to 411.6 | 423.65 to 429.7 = -0.29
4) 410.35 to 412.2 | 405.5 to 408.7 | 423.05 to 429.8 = 0.02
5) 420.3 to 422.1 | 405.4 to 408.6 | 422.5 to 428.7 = -0.15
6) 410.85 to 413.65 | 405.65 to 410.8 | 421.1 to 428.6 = -0.03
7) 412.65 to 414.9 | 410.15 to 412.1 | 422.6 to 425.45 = 0.10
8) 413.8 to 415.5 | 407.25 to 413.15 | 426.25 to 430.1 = 0.14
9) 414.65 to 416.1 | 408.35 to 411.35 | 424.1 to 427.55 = 0.13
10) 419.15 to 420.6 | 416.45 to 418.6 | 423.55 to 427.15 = 0.06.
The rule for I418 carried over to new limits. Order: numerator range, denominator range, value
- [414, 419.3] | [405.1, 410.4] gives 1.06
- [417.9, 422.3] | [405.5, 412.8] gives 1.18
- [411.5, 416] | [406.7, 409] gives 0.97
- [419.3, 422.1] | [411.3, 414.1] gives 1.14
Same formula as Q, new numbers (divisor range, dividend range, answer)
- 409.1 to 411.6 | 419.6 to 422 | 1.23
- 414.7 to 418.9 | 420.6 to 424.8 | 1.13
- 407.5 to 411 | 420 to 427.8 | 1.16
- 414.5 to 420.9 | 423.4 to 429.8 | 1.08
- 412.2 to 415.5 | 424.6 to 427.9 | 1.19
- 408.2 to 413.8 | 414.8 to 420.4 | 1.07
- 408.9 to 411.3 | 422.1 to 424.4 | 1.20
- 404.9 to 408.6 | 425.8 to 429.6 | 1.14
